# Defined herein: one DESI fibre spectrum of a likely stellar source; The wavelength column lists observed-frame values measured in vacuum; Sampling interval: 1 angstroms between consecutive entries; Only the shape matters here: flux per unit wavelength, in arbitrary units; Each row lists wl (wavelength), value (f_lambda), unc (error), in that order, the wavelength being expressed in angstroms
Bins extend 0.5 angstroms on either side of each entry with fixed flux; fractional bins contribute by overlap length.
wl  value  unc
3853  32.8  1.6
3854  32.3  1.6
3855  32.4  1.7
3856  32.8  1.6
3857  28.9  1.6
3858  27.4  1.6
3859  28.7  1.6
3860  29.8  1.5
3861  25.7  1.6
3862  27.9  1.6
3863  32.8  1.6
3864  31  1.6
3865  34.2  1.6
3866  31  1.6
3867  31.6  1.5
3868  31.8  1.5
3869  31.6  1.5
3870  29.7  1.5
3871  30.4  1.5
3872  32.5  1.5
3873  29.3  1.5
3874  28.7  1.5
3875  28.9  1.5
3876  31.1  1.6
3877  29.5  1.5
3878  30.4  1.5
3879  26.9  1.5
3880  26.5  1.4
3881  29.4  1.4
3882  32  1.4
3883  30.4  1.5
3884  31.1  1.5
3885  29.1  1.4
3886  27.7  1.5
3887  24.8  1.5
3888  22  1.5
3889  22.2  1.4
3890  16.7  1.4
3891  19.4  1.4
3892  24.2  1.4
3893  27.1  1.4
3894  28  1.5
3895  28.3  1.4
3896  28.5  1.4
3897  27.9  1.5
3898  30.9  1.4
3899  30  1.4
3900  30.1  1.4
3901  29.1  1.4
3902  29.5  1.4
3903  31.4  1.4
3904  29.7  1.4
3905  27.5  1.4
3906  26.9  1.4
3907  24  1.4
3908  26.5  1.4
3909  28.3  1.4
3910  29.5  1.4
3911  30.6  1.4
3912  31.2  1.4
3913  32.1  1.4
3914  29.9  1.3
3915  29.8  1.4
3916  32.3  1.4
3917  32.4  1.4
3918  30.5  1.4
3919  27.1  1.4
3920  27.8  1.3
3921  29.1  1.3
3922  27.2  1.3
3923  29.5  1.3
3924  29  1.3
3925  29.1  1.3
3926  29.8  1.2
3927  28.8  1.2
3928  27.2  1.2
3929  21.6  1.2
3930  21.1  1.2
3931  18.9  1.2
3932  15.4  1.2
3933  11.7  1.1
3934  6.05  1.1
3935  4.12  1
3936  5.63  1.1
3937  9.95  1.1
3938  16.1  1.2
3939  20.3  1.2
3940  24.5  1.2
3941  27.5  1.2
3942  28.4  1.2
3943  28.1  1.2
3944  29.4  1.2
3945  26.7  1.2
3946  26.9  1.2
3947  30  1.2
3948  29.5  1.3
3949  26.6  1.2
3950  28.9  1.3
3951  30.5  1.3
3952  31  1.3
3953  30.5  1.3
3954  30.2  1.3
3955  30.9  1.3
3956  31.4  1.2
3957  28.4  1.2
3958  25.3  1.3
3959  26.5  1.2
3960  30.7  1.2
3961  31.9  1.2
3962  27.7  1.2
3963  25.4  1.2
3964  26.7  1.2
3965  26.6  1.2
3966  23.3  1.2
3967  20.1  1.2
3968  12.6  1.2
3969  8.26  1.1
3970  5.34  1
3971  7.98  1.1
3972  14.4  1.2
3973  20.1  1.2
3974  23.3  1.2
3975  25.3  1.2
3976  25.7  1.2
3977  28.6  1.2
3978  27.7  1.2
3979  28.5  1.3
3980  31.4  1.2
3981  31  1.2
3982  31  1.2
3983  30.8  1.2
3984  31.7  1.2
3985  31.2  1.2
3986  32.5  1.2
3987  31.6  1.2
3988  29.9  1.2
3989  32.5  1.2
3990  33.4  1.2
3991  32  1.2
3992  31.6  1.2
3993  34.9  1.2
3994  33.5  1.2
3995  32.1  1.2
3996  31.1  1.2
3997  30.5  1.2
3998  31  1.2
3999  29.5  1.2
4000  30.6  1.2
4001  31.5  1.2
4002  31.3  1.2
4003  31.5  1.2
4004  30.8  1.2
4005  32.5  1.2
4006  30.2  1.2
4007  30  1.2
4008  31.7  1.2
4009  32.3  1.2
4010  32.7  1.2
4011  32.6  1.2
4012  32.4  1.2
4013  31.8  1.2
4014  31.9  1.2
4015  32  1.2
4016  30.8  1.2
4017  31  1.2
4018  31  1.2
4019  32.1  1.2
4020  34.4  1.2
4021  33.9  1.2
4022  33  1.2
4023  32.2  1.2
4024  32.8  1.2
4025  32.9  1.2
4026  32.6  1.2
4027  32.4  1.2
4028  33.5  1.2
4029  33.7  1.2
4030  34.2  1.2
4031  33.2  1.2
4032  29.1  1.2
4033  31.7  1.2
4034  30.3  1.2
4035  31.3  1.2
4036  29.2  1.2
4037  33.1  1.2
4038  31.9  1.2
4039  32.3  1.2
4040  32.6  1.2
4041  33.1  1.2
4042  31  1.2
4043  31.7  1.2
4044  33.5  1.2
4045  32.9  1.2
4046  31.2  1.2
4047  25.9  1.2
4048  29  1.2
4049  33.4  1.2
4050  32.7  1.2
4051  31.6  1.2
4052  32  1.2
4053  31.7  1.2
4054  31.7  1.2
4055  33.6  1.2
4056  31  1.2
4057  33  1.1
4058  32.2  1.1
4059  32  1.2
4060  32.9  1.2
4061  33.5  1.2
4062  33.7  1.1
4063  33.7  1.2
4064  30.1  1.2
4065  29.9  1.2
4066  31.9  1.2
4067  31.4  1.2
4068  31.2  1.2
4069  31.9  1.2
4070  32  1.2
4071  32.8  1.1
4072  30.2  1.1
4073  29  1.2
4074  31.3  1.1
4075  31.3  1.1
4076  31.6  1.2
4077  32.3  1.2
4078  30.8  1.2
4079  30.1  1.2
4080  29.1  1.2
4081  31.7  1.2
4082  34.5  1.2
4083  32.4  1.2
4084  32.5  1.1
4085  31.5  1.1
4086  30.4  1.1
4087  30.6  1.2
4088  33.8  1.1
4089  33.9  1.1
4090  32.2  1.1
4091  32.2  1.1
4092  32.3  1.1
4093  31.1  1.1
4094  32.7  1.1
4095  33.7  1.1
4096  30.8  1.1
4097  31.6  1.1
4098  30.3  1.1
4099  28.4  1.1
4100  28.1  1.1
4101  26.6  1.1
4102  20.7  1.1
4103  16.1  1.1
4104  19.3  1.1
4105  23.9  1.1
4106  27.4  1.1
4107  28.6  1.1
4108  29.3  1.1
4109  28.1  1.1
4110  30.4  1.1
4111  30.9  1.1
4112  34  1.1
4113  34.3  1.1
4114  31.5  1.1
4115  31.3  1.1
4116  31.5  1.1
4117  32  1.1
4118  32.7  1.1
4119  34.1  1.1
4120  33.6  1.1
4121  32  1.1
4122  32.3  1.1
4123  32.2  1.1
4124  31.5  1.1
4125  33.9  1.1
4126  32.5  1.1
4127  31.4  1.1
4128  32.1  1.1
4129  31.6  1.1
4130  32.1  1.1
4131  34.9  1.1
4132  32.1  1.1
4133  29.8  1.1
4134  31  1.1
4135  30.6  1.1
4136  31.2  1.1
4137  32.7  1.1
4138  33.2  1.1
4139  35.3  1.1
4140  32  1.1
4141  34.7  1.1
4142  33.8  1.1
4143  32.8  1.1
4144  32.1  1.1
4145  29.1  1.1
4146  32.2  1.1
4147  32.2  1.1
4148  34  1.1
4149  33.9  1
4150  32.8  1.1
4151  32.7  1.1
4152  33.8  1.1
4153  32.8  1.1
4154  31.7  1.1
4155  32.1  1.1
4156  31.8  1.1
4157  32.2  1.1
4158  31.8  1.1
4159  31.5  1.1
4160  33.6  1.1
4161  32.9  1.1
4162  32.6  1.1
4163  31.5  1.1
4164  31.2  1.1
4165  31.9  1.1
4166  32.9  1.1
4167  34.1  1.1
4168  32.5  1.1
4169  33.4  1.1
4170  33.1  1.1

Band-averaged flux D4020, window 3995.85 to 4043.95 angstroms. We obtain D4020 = 31.9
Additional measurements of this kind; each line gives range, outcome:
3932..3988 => 24.3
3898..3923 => 29.3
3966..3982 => 21.1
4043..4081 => 31.6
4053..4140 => 31.1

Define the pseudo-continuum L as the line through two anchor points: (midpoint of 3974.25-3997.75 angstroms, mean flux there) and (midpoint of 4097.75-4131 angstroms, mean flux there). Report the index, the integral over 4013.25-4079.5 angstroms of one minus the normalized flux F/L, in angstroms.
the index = -3.3 angstroms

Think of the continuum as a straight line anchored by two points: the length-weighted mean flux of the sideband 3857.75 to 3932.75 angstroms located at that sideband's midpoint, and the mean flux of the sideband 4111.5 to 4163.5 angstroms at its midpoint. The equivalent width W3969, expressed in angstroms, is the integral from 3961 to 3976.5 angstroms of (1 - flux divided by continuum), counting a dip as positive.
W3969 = 5.03 angstroms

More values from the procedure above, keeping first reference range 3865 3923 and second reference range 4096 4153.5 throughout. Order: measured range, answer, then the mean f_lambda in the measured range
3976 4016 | -2.2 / 31.3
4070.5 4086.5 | -0.4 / 31.3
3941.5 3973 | 4.5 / 25.1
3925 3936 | 4.0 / 18.4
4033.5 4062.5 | -1.6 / 31.9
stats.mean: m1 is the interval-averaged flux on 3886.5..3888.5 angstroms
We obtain 23.4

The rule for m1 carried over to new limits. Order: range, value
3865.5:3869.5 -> 31.5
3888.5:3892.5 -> 20.6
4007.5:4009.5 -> 32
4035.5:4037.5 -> 31.1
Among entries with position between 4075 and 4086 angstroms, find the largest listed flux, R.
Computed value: 34.5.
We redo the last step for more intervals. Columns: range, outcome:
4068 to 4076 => 32.8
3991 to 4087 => 34.9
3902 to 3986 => 32.5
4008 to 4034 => 34.4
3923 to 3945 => 29.8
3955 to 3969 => 31.9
